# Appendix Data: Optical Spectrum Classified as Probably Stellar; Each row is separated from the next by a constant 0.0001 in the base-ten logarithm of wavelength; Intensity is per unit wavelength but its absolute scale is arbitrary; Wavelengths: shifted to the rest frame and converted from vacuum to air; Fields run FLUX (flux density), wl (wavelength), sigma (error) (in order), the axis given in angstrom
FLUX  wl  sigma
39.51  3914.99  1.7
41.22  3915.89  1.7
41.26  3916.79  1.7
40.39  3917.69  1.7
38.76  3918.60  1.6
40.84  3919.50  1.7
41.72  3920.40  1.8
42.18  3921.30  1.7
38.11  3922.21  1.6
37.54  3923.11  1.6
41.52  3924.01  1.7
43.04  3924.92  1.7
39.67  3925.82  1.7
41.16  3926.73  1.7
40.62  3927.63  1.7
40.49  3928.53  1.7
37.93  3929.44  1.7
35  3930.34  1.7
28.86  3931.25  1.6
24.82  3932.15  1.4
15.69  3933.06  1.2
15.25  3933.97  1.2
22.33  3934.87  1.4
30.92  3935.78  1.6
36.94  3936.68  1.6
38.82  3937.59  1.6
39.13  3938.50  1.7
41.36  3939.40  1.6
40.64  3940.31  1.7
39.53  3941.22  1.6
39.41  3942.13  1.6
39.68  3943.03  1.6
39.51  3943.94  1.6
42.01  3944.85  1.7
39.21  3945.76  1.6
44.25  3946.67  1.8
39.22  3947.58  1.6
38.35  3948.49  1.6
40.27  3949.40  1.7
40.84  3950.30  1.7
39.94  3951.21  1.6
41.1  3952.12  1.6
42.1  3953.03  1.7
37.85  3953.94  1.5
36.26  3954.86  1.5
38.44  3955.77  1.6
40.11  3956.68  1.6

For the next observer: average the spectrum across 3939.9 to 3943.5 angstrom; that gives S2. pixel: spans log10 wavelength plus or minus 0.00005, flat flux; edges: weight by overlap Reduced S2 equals 39.8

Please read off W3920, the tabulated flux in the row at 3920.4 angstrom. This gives 41.72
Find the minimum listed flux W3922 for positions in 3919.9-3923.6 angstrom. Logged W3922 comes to 37.54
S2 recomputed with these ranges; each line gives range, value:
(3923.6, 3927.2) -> 41.3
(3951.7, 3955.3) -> 39.2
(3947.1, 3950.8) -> 39.8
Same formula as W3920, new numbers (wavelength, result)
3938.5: 39.13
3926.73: 41.16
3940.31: 40.64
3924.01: 41.52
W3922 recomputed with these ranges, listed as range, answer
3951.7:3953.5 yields 41.1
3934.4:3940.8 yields 22.33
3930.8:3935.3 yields 15.25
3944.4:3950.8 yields 38.35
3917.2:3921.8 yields 38.76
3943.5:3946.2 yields 39.21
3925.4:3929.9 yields 37.93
